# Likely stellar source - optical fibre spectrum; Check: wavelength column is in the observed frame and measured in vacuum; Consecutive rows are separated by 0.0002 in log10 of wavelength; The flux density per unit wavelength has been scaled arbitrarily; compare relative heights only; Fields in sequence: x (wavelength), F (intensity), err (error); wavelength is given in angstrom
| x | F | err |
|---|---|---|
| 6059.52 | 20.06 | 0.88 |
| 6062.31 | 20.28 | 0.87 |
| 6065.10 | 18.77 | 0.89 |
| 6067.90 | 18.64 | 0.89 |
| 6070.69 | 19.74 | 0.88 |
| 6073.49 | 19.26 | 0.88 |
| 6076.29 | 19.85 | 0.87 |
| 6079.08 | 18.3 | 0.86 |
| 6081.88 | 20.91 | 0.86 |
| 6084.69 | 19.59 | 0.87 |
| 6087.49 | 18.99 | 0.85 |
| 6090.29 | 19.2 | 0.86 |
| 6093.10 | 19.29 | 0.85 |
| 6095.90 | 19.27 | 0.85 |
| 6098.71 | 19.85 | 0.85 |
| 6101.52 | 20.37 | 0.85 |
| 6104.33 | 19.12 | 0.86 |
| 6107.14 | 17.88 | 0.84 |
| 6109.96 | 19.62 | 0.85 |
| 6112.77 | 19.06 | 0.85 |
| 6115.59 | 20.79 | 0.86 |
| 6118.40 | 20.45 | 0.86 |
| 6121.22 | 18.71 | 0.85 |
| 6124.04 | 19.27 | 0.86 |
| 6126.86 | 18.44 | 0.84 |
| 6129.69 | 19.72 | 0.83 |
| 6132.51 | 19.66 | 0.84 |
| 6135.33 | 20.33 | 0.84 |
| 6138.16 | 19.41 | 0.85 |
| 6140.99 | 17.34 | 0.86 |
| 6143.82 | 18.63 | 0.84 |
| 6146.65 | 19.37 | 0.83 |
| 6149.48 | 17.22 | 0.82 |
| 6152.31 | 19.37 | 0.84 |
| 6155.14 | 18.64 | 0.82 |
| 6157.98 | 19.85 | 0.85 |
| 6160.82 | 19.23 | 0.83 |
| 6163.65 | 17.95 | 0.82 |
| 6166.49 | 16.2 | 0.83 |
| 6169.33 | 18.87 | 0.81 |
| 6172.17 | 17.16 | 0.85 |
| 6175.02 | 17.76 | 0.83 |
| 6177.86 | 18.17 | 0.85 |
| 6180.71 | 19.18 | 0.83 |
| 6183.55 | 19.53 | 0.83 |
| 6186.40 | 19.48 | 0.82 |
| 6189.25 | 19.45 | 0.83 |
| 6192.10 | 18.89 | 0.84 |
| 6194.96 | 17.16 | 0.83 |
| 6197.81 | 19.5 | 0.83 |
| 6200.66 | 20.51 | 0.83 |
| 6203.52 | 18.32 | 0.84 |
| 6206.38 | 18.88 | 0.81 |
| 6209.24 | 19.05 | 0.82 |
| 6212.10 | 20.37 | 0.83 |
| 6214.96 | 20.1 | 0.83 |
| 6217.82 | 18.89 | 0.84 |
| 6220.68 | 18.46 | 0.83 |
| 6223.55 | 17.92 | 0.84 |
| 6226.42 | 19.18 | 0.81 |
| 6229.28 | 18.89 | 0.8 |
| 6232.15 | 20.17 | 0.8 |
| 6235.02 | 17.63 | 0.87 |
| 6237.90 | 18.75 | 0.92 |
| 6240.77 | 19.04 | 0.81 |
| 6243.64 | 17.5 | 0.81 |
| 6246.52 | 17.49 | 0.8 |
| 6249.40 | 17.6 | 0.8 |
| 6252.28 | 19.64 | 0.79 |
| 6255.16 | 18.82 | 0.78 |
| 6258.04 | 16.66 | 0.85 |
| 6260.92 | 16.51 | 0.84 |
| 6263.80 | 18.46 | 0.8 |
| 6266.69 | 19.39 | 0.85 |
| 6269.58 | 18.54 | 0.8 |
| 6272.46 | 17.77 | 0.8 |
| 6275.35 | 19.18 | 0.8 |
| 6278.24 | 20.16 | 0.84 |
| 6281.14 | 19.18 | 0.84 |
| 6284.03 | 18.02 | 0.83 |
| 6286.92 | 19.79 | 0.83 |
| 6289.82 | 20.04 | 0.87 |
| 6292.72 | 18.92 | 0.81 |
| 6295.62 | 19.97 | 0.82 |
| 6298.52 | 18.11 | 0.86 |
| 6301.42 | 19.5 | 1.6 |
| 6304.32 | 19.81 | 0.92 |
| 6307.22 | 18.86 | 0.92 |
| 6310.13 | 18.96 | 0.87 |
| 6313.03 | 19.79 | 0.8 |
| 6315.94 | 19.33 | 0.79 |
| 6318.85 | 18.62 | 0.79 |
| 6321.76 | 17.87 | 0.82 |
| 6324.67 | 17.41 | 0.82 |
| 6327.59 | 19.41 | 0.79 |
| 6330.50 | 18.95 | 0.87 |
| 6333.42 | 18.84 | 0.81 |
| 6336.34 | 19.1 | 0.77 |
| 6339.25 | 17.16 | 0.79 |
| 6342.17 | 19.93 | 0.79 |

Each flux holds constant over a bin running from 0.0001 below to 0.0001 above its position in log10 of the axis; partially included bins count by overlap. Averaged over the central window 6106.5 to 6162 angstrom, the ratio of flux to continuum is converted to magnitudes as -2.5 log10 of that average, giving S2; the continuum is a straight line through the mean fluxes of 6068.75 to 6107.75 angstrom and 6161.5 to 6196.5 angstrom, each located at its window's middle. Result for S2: -0.02 mag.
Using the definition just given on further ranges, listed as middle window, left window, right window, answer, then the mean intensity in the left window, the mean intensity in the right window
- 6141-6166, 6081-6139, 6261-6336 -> 0.04 mag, 19.5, 19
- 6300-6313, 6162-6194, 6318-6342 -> -0.05 mag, 18.4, 18.5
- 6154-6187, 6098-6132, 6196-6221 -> 0.05 mag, 19.4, 19.4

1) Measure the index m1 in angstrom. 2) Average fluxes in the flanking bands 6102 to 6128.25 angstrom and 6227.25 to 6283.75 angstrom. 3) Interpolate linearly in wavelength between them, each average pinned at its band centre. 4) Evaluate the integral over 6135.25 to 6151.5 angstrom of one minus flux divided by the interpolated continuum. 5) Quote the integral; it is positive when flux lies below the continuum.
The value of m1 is 0.5 angstrom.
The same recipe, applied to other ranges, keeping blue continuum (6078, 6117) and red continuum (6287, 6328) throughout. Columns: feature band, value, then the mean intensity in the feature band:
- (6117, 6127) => 0.05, 19.3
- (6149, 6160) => 0.24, 18.9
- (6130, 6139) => -0.20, 19.8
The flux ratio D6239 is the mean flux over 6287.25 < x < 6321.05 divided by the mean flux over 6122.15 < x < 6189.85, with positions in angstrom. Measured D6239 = 1.0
